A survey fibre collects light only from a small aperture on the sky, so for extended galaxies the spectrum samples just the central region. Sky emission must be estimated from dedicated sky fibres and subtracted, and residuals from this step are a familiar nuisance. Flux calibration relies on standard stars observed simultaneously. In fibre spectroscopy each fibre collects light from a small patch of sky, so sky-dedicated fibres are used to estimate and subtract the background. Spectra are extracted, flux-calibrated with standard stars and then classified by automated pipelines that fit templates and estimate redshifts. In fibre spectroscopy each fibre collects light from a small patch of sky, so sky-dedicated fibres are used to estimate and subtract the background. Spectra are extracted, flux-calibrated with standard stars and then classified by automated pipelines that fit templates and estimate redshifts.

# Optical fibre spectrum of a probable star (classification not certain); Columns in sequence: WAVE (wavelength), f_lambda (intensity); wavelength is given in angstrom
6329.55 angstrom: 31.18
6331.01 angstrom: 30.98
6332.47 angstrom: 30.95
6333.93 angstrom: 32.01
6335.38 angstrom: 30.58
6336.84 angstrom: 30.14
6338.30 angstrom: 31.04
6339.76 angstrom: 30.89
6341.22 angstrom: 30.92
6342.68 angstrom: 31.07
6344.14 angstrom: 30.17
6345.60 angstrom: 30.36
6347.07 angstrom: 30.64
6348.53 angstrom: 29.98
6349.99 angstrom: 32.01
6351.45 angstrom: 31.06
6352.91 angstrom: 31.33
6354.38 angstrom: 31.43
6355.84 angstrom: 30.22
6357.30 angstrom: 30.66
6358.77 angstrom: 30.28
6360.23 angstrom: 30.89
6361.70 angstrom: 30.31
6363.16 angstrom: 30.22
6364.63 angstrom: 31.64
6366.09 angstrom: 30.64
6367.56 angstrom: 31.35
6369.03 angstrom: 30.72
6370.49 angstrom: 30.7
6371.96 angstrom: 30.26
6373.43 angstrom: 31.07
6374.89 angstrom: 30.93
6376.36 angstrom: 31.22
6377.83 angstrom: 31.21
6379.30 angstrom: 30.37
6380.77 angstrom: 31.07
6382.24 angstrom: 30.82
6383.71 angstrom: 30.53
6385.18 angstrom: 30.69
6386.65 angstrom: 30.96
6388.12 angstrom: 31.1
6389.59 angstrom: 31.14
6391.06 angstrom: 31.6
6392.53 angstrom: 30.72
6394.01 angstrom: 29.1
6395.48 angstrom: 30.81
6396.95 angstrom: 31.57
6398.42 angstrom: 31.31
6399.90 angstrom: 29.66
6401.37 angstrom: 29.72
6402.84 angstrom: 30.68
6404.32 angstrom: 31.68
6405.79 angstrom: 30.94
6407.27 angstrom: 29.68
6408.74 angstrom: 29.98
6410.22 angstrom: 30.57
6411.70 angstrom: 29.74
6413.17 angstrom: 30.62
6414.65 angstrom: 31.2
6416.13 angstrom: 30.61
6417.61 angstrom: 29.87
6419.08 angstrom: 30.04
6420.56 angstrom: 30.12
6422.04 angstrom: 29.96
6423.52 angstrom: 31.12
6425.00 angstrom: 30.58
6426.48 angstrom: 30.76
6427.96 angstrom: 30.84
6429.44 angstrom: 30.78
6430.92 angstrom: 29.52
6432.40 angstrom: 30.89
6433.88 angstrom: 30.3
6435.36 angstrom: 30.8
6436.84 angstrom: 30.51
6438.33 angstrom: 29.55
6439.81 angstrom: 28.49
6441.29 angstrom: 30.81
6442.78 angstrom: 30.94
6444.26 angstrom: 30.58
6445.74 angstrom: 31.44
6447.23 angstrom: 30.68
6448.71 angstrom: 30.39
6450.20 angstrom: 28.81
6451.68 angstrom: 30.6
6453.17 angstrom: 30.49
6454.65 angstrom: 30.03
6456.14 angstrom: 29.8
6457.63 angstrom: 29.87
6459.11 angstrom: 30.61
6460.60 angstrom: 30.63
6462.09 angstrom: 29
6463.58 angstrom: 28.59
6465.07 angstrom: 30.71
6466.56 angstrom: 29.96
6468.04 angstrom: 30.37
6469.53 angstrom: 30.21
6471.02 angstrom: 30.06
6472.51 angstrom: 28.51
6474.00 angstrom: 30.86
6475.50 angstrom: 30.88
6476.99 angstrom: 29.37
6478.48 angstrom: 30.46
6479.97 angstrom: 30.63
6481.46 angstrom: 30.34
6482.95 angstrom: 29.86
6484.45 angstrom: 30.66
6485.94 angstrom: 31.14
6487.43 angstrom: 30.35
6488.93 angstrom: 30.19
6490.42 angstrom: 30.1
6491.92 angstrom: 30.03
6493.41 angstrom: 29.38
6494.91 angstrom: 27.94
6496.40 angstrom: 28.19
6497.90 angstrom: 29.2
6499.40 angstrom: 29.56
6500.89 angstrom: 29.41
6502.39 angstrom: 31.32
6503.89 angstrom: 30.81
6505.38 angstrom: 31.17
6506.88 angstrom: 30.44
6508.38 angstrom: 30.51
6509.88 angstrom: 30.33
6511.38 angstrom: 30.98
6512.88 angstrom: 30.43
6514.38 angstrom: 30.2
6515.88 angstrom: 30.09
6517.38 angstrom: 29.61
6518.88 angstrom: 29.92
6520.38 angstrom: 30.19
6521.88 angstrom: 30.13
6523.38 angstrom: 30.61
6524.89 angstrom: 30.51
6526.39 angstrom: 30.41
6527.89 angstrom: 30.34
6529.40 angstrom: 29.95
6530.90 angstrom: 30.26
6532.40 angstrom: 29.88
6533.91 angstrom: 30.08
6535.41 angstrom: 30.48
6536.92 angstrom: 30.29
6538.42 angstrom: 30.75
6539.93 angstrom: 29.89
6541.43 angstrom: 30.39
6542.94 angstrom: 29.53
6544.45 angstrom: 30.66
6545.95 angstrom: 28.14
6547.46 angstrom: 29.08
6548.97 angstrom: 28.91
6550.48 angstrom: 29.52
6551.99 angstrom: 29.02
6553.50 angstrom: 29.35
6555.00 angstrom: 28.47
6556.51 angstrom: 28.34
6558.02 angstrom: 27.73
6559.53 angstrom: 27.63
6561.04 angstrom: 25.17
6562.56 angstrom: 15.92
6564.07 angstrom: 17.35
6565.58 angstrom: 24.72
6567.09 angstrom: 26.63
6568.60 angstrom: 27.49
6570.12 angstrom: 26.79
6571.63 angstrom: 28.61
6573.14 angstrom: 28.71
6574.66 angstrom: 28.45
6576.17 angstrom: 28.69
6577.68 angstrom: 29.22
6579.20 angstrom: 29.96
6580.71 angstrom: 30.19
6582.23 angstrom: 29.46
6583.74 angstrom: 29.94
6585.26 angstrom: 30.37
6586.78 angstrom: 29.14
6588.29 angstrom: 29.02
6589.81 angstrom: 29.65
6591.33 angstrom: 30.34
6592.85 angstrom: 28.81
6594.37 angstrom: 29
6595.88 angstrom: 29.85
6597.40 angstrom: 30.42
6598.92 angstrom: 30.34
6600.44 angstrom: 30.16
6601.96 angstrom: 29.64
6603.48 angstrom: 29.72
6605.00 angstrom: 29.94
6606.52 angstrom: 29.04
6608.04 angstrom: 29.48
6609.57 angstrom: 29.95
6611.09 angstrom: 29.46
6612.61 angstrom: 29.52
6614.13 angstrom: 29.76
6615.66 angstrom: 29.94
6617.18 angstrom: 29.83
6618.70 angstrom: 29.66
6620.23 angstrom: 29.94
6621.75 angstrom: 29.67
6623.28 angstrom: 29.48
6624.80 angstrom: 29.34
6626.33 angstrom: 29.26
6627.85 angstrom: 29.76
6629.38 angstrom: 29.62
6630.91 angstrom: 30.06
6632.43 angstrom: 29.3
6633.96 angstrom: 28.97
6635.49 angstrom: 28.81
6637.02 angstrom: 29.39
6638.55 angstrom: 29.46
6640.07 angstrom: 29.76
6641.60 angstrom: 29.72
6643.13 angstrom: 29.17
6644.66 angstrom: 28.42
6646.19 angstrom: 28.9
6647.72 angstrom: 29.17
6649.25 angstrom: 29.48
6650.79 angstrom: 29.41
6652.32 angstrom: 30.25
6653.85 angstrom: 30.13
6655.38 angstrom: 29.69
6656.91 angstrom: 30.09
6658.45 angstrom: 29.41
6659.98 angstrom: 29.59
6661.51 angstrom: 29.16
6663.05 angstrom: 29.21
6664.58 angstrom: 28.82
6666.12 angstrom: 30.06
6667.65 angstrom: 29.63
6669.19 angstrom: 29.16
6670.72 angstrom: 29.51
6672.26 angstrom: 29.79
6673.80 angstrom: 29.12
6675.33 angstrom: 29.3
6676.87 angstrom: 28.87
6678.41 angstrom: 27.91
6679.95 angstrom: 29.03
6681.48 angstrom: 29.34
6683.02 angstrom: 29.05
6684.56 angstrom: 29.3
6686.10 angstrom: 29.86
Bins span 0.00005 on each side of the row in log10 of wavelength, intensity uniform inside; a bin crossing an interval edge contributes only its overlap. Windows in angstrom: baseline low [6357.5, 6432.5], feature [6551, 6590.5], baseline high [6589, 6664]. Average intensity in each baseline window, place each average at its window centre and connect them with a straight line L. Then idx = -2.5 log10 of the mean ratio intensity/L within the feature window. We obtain 0.09 mag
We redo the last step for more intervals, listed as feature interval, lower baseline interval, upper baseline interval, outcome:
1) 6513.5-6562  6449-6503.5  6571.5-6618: 0.01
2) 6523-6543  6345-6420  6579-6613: -0.01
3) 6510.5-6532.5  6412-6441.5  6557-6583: -0.09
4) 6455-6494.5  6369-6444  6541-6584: -0.03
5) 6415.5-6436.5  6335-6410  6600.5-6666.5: 0.00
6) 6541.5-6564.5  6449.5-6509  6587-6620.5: 0.10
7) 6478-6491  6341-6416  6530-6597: -0.04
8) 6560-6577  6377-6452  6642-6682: 0.17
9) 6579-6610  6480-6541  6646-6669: 0.00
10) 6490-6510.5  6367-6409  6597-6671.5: 0.01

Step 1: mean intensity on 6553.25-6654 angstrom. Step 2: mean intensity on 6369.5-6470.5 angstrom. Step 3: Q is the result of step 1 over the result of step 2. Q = 0.9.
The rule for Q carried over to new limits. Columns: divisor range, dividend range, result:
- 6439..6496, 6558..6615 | 0.94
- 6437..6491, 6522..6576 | 0.94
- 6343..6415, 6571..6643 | 0.96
